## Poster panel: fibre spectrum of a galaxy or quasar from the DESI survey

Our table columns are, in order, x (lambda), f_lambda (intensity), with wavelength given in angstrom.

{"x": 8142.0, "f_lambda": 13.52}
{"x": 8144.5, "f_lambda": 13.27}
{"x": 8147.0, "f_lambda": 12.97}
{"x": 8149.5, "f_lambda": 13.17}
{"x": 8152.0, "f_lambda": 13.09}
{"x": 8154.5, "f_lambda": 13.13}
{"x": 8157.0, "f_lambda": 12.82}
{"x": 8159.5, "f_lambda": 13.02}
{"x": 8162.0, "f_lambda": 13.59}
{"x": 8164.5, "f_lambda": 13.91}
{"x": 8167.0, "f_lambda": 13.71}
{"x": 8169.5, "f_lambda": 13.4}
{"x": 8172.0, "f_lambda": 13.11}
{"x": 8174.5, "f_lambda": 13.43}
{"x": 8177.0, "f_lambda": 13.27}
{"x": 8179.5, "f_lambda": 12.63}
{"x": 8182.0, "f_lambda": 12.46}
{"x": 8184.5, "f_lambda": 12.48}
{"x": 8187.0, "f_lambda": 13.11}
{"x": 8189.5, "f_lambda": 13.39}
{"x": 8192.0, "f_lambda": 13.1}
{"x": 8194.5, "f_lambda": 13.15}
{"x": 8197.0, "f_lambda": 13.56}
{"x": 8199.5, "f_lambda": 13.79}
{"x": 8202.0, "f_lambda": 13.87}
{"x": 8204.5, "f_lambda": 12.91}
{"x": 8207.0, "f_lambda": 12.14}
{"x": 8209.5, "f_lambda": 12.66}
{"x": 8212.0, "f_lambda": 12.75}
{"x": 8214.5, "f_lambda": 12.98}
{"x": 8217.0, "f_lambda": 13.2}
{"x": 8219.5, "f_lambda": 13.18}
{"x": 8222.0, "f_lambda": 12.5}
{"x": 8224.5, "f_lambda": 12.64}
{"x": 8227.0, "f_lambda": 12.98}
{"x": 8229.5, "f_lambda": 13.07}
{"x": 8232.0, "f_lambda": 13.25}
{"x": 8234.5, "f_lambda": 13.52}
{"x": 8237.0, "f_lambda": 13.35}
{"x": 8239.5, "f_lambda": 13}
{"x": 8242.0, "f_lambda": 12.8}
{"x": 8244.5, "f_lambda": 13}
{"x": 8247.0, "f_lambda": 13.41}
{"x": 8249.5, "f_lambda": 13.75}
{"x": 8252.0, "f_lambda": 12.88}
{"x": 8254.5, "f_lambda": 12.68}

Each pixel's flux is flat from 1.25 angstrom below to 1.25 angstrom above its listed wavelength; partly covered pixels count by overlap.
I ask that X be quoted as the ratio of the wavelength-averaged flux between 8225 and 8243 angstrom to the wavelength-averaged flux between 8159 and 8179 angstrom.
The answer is 0.98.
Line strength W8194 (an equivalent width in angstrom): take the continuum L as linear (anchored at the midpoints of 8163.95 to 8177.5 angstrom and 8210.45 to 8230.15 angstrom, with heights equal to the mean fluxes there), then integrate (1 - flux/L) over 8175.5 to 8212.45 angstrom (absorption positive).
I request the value 0.5 angstrom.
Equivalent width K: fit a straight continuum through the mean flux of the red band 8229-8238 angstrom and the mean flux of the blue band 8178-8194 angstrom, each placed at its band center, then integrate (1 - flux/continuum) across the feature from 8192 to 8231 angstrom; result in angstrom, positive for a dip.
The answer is 0.25 angstrom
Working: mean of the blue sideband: 12.9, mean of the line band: 13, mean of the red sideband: 13.3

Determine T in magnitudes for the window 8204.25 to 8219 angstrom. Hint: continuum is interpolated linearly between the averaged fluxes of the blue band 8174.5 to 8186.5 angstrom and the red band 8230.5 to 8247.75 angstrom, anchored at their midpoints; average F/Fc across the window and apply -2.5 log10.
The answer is 0.02 mag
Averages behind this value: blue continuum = 12.8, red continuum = 13.2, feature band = 12.8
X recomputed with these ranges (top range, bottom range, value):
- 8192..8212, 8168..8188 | 1.01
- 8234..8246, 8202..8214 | 1.03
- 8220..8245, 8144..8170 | 0.98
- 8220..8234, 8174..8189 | 1.00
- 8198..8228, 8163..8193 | 0.98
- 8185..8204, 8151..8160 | 1.03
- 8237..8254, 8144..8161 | 1.01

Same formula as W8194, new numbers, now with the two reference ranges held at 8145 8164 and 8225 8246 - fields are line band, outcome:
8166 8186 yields 0.1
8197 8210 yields 0.0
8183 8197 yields 0.1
